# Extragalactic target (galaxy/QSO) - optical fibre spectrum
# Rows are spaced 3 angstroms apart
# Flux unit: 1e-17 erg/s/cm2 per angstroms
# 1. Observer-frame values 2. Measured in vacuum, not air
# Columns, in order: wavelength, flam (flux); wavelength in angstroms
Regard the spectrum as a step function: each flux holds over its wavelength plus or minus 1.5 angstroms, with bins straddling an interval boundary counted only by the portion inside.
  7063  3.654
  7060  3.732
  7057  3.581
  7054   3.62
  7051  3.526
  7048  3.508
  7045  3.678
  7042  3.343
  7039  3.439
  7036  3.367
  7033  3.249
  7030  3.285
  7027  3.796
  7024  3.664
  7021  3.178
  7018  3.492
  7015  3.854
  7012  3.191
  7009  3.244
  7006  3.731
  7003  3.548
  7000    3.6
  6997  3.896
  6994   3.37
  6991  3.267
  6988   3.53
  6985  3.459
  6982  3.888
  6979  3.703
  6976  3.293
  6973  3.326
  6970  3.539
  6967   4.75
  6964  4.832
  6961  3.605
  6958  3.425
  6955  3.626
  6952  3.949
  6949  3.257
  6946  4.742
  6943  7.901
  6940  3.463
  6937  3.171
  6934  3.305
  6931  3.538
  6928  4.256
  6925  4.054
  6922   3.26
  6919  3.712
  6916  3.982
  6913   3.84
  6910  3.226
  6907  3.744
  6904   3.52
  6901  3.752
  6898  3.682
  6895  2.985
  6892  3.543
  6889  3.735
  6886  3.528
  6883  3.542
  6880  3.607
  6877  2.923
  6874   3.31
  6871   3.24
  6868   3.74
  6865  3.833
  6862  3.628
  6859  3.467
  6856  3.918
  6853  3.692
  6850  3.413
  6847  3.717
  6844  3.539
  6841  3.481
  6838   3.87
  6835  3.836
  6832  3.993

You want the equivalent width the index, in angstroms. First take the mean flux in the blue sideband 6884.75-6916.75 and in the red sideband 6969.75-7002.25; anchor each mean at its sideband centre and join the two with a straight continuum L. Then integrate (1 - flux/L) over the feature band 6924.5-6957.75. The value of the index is -4.9 angstroms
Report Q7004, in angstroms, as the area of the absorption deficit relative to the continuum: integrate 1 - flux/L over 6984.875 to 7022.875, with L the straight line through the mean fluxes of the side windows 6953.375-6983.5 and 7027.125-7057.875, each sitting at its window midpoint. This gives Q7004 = 1.6 angstroms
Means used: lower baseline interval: 3.8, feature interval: 3.49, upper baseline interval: 3.47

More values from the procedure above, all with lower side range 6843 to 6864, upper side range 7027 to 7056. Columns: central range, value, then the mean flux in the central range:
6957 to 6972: -2.09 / 4.03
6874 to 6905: 1.10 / 3.47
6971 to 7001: -0.14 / 3.53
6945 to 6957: -0.99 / 3.84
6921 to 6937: -0.37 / 3.65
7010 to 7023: 0.22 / 3.43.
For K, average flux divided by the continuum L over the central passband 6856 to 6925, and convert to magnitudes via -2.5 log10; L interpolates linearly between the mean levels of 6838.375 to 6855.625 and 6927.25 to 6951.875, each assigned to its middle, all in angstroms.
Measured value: 0.09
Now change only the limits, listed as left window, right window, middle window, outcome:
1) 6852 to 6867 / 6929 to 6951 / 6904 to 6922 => 0.108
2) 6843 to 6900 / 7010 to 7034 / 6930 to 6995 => -0.111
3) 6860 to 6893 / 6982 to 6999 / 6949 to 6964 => -0.059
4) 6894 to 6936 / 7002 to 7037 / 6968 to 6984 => -0.015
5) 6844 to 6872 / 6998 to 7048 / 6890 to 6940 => -0.005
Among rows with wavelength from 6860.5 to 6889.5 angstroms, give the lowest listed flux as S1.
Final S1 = 2.923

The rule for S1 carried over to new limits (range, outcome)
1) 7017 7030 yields 3.178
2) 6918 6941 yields 3.171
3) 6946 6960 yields 3.257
